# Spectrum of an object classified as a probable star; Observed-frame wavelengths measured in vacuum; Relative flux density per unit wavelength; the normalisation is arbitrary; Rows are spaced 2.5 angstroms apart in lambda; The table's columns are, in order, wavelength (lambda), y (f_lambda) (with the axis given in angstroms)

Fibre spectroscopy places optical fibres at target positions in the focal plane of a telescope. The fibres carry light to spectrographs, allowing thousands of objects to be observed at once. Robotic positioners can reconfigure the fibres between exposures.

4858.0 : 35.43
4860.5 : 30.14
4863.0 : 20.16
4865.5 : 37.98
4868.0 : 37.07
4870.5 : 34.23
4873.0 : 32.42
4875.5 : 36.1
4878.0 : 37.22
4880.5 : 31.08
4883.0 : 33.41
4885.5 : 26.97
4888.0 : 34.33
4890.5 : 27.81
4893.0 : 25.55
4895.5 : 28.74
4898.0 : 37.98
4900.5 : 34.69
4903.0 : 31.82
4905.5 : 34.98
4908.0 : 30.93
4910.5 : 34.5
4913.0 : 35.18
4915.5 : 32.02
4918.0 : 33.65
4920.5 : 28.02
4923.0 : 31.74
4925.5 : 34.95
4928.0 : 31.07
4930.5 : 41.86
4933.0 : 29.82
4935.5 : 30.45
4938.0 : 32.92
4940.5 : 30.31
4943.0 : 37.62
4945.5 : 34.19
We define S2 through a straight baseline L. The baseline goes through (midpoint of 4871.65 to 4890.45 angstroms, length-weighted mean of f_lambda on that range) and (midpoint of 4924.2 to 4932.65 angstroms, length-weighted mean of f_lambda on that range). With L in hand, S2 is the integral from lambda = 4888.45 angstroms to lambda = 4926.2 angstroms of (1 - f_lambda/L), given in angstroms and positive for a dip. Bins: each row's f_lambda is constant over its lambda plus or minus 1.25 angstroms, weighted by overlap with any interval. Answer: 2.2 angstroms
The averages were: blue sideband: 32.7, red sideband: 35.3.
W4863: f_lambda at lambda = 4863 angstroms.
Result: 20.16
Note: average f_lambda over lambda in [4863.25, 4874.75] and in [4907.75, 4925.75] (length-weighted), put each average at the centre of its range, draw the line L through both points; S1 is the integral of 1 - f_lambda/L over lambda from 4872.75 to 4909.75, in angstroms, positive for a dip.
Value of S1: 1.2 angstroms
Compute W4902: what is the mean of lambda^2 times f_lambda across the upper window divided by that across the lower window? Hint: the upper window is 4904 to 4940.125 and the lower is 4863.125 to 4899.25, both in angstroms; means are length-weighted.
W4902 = 1.03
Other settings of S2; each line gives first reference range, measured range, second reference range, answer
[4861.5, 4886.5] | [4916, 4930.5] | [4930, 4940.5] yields 0.0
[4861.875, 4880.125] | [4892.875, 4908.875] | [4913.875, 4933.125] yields 0.3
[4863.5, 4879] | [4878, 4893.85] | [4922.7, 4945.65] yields 1.9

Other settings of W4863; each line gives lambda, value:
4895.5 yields 28.74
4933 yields 29.82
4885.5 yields 26.97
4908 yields 30.93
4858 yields 35.43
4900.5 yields 34.69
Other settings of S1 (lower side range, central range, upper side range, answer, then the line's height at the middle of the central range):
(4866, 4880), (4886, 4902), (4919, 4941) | 1.37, 34.3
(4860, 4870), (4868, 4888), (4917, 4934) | -0.91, 31.9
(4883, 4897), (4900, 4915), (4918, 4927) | -1.42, 30.7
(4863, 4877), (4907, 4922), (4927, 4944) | 0.57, 33.7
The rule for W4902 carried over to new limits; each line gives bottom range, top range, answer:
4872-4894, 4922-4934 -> 1.09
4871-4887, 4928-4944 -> 1.04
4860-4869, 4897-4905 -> 1.13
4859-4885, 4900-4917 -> 1.03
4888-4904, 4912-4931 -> 1.07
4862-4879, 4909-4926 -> 0.99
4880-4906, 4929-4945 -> 1.09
